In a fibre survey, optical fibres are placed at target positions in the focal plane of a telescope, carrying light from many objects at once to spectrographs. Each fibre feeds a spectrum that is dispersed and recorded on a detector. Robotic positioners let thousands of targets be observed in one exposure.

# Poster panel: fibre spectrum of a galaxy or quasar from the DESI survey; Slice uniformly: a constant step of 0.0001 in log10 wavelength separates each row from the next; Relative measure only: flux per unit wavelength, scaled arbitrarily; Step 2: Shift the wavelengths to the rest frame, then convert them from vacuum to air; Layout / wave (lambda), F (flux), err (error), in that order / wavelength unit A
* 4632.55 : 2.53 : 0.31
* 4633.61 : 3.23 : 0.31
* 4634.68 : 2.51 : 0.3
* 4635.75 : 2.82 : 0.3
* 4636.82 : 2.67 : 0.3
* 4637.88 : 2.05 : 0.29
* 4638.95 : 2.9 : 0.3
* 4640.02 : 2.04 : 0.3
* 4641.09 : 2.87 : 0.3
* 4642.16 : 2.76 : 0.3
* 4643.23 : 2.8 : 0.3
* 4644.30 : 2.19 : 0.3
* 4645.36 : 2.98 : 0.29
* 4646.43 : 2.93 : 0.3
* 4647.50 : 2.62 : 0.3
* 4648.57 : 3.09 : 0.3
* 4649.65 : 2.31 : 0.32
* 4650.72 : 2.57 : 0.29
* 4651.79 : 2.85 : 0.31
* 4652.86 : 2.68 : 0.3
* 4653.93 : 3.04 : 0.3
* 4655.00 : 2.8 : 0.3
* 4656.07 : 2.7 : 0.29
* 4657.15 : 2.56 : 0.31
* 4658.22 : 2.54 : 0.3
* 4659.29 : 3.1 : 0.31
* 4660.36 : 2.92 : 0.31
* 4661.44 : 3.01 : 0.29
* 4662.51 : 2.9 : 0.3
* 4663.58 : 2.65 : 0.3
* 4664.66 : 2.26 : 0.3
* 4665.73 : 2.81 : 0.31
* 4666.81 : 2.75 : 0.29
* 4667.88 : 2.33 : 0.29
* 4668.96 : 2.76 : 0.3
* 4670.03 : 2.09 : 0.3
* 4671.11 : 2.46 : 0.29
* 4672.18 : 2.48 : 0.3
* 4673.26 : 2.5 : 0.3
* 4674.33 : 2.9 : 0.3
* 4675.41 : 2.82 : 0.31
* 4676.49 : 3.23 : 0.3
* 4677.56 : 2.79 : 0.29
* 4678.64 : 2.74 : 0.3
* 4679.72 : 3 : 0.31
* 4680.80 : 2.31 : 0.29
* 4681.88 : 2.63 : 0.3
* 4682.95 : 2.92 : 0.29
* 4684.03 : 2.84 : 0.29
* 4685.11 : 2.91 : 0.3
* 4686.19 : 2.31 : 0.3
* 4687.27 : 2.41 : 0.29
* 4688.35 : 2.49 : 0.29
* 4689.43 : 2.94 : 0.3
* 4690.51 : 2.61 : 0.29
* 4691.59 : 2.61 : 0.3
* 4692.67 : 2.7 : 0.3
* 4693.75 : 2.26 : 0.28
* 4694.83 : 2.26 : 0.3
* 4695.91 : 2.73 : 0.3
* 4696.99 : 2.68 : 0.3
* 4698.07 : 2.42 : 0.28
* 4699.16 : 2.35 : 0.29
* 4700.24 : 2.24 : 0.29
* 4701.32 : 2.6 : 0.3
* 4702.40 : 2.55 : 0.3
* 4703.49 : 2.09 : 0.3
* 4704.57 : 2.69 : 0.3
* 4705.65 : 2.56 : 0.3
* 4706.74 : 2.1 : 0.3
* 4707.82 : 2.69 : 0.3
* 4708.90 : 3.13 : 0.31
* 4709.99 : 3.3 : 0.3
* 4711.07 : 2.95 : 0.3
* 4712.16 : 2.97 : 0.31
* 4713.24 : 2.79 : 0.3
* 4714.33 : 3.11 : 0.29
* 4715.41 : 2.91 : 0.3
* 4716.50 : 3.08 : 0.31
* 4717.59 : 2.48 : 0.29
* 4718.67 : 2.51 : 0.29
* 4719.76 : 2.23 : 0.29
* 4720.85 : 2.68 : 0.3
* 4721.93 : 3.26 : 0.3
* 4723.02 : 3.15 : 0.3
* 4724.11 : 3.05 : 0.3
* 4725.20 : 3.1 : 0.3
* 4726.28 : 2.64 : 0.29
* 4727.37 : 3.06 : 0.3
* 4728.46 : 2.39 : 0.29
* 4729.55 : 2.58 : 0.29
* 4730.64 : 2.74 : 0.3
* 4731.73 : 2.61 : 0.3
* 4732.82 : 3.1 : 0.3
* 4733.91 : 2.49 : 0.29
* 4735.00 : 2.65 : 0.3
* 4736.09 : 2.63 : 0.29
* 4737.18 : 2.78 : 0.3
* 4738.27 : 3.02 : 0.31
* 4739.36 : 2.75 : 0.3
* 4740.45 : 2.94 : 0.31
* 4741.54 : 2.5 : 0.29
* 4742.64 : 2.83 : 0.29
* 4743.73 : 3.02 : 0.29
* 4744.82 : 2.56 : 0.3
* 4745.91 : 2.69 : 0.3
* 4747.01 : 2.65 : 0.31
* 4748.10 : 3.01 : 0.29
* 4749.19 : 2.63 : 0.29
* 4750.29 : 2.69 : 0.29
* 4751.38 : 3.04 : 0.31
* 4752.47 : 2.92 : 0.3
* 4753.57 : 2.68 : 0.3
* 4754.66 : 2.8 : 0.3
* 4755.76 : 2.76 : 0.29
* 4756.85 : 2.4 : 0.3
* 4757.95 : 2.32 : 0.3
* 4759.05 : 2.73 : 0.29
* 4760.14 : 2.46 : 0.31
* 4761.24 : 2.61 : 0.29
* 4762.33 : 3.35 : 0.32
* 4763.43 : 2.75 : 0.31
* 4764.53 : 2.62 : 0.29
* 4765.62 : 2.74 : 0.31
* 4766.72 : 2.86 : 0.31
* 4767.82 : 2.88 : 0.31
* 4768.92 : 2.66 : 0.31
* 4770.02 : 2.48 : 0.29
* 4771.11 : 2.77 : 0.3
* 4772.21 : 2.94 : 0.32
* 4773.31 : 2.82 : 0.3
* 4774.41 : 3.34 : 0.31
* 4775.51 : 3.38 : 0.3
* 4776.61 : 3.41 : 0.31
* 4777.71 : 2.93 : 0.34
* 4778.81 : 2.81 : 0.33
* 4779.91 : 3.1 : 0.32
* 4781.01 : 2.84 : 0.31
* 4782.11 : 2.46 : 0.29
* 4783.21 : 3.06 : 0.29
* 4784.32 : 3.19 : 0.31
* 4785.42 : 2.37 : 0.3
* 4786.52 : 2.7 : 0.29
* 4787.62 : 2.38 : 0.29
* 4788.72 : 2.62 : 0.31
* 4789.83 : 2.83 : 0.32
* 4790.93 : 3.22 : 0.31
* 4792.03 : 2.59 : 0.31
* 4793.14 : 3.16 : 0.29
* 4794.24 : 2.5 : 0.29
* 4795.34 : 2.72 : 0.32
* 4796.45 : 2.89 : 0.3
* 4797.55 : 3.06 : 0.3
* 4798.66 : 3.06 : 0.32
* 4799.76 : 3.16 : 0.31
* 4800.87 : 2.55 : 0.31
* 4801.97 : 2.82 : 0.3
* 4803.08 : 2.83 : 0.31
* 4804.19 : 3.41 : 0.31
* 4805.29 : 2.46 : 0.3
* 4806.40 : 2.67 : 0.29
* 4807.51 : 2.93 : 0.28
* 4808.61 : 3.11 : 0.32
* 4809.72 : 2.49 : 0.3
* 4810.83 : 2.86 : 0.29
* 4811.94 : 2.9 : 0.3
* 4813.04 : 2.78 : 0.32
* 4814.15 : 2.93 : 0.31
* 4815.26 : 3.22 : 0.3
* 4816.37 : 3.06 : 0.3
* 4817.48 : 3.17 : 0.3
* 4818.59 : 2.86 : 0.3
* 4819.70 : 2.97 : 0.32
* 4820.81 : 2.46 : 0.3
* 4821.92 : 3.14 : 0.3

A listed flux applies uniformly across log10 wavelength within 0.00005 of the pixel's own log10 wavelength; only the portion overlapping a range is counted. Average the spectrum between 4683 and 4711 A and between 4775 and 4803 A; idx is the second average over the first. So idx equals 1.11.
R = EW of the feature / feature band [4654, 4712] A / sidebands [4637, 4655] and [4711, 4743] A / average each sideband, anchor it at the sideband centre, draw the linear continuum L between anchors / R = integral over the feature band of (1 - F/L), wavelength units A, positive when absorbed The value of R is 1.6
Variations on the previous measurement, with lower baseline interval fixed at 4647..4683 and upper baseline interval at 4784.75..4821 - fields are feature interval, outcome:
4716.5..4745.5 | 0.08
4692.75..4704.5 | 1.29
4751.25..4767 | 0.43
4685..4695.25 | 0.73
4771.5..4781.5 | -0.85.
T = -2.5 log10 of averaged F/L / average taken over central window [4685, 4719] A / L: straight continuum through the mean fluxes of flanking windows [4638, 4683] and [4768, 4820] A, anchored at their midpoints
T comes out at 0.05 mag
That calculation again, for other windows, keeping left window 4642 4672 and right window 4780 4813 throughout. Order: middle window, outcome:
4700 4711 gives 0.05 mag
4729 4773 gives 0.02 mag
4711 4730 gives -0.03 mag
